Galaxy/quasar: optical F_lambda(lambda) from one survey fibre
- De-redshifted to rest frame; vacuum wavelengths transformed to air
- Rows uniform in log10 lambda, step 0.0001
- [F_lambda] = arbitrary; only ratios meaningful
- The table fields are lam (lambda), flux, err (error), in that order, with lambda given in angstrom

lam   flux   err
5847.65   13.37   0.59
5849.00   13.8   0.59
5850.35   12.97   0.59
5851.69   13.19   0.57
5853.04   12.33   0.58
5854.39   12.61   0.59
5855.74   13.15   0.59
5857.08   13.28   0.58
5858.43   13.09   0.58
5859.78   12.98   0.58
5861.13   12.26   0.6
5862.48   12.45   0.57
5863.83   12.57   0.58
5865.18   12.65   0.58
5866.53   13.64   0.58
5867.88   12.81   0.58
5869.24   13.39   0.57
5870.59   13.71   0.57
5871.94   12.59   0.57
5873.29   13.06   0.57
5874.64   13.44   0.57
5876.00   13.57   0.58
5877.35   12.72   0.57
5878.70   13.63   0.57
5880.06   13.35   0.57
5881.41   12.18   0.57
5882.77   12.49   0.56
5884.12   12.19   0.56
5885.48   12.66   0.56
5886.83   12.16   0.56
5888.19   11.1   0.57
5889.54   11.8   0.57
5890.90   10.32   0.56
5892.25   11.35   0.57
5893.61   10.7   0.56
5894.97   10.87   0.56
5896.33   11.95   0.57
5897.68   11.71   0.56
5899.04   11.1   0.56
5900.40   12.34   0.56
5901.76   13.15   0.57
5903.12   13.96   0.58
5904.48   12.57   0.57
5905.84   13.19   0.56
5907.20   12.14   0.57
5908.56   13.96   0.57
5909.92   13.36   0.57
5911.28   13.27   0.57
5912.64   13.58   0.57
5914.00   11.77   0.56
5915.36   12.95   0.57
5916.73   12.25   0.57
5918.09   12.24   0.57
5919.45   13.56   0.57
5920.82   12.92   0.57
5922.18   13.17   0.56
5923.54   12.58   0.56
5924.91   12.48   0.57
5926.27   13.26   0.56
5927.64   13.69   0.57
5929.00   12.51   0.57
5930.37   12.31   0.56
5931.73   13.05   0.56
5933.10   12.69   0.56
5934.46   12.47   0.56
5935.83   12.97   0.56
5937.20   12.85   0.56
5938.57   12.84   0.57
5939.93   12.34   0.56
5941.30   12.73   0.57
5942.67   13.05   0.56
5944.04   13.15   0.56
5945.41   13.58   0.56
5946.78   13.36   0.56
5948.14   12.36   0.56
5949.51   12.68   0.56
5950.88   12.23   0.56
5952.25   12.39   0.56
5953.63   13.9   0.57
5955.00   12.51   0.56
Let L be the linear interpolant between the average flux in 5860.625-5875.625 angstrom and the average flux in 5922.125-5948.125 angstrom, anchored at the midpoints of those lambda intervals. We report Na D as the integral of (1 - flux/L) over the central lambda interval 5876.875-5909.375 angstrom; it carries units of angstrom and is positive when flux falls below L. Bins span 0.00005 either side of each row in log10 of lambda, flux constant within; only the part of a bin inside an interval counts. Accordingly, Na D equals 1.8 angstrom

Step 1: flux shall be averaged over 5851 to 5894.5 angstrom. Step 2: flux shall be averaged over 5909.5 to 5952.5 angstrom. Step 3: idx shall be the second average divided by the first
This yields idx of 1.02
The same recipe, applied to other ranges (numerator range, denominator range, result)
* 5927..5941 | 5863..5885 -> 0.98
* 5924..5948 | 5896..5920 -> 1.01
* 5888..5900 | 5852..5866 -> 0.88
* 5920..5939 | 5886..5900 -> 1.13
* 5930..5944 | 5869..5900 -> 1.04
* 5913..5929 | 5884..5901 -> 1.11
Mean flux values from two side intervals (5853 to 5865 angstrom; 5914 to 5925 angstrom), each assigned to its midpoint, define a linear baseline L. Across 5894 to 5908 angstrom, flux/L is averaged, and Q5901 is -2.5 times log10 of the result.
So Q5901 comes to 0.039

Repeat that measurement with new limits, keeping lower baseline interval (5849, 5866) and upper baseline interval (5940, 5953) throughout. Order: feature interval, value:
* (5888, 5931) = 0.032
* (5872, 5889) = 0.011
